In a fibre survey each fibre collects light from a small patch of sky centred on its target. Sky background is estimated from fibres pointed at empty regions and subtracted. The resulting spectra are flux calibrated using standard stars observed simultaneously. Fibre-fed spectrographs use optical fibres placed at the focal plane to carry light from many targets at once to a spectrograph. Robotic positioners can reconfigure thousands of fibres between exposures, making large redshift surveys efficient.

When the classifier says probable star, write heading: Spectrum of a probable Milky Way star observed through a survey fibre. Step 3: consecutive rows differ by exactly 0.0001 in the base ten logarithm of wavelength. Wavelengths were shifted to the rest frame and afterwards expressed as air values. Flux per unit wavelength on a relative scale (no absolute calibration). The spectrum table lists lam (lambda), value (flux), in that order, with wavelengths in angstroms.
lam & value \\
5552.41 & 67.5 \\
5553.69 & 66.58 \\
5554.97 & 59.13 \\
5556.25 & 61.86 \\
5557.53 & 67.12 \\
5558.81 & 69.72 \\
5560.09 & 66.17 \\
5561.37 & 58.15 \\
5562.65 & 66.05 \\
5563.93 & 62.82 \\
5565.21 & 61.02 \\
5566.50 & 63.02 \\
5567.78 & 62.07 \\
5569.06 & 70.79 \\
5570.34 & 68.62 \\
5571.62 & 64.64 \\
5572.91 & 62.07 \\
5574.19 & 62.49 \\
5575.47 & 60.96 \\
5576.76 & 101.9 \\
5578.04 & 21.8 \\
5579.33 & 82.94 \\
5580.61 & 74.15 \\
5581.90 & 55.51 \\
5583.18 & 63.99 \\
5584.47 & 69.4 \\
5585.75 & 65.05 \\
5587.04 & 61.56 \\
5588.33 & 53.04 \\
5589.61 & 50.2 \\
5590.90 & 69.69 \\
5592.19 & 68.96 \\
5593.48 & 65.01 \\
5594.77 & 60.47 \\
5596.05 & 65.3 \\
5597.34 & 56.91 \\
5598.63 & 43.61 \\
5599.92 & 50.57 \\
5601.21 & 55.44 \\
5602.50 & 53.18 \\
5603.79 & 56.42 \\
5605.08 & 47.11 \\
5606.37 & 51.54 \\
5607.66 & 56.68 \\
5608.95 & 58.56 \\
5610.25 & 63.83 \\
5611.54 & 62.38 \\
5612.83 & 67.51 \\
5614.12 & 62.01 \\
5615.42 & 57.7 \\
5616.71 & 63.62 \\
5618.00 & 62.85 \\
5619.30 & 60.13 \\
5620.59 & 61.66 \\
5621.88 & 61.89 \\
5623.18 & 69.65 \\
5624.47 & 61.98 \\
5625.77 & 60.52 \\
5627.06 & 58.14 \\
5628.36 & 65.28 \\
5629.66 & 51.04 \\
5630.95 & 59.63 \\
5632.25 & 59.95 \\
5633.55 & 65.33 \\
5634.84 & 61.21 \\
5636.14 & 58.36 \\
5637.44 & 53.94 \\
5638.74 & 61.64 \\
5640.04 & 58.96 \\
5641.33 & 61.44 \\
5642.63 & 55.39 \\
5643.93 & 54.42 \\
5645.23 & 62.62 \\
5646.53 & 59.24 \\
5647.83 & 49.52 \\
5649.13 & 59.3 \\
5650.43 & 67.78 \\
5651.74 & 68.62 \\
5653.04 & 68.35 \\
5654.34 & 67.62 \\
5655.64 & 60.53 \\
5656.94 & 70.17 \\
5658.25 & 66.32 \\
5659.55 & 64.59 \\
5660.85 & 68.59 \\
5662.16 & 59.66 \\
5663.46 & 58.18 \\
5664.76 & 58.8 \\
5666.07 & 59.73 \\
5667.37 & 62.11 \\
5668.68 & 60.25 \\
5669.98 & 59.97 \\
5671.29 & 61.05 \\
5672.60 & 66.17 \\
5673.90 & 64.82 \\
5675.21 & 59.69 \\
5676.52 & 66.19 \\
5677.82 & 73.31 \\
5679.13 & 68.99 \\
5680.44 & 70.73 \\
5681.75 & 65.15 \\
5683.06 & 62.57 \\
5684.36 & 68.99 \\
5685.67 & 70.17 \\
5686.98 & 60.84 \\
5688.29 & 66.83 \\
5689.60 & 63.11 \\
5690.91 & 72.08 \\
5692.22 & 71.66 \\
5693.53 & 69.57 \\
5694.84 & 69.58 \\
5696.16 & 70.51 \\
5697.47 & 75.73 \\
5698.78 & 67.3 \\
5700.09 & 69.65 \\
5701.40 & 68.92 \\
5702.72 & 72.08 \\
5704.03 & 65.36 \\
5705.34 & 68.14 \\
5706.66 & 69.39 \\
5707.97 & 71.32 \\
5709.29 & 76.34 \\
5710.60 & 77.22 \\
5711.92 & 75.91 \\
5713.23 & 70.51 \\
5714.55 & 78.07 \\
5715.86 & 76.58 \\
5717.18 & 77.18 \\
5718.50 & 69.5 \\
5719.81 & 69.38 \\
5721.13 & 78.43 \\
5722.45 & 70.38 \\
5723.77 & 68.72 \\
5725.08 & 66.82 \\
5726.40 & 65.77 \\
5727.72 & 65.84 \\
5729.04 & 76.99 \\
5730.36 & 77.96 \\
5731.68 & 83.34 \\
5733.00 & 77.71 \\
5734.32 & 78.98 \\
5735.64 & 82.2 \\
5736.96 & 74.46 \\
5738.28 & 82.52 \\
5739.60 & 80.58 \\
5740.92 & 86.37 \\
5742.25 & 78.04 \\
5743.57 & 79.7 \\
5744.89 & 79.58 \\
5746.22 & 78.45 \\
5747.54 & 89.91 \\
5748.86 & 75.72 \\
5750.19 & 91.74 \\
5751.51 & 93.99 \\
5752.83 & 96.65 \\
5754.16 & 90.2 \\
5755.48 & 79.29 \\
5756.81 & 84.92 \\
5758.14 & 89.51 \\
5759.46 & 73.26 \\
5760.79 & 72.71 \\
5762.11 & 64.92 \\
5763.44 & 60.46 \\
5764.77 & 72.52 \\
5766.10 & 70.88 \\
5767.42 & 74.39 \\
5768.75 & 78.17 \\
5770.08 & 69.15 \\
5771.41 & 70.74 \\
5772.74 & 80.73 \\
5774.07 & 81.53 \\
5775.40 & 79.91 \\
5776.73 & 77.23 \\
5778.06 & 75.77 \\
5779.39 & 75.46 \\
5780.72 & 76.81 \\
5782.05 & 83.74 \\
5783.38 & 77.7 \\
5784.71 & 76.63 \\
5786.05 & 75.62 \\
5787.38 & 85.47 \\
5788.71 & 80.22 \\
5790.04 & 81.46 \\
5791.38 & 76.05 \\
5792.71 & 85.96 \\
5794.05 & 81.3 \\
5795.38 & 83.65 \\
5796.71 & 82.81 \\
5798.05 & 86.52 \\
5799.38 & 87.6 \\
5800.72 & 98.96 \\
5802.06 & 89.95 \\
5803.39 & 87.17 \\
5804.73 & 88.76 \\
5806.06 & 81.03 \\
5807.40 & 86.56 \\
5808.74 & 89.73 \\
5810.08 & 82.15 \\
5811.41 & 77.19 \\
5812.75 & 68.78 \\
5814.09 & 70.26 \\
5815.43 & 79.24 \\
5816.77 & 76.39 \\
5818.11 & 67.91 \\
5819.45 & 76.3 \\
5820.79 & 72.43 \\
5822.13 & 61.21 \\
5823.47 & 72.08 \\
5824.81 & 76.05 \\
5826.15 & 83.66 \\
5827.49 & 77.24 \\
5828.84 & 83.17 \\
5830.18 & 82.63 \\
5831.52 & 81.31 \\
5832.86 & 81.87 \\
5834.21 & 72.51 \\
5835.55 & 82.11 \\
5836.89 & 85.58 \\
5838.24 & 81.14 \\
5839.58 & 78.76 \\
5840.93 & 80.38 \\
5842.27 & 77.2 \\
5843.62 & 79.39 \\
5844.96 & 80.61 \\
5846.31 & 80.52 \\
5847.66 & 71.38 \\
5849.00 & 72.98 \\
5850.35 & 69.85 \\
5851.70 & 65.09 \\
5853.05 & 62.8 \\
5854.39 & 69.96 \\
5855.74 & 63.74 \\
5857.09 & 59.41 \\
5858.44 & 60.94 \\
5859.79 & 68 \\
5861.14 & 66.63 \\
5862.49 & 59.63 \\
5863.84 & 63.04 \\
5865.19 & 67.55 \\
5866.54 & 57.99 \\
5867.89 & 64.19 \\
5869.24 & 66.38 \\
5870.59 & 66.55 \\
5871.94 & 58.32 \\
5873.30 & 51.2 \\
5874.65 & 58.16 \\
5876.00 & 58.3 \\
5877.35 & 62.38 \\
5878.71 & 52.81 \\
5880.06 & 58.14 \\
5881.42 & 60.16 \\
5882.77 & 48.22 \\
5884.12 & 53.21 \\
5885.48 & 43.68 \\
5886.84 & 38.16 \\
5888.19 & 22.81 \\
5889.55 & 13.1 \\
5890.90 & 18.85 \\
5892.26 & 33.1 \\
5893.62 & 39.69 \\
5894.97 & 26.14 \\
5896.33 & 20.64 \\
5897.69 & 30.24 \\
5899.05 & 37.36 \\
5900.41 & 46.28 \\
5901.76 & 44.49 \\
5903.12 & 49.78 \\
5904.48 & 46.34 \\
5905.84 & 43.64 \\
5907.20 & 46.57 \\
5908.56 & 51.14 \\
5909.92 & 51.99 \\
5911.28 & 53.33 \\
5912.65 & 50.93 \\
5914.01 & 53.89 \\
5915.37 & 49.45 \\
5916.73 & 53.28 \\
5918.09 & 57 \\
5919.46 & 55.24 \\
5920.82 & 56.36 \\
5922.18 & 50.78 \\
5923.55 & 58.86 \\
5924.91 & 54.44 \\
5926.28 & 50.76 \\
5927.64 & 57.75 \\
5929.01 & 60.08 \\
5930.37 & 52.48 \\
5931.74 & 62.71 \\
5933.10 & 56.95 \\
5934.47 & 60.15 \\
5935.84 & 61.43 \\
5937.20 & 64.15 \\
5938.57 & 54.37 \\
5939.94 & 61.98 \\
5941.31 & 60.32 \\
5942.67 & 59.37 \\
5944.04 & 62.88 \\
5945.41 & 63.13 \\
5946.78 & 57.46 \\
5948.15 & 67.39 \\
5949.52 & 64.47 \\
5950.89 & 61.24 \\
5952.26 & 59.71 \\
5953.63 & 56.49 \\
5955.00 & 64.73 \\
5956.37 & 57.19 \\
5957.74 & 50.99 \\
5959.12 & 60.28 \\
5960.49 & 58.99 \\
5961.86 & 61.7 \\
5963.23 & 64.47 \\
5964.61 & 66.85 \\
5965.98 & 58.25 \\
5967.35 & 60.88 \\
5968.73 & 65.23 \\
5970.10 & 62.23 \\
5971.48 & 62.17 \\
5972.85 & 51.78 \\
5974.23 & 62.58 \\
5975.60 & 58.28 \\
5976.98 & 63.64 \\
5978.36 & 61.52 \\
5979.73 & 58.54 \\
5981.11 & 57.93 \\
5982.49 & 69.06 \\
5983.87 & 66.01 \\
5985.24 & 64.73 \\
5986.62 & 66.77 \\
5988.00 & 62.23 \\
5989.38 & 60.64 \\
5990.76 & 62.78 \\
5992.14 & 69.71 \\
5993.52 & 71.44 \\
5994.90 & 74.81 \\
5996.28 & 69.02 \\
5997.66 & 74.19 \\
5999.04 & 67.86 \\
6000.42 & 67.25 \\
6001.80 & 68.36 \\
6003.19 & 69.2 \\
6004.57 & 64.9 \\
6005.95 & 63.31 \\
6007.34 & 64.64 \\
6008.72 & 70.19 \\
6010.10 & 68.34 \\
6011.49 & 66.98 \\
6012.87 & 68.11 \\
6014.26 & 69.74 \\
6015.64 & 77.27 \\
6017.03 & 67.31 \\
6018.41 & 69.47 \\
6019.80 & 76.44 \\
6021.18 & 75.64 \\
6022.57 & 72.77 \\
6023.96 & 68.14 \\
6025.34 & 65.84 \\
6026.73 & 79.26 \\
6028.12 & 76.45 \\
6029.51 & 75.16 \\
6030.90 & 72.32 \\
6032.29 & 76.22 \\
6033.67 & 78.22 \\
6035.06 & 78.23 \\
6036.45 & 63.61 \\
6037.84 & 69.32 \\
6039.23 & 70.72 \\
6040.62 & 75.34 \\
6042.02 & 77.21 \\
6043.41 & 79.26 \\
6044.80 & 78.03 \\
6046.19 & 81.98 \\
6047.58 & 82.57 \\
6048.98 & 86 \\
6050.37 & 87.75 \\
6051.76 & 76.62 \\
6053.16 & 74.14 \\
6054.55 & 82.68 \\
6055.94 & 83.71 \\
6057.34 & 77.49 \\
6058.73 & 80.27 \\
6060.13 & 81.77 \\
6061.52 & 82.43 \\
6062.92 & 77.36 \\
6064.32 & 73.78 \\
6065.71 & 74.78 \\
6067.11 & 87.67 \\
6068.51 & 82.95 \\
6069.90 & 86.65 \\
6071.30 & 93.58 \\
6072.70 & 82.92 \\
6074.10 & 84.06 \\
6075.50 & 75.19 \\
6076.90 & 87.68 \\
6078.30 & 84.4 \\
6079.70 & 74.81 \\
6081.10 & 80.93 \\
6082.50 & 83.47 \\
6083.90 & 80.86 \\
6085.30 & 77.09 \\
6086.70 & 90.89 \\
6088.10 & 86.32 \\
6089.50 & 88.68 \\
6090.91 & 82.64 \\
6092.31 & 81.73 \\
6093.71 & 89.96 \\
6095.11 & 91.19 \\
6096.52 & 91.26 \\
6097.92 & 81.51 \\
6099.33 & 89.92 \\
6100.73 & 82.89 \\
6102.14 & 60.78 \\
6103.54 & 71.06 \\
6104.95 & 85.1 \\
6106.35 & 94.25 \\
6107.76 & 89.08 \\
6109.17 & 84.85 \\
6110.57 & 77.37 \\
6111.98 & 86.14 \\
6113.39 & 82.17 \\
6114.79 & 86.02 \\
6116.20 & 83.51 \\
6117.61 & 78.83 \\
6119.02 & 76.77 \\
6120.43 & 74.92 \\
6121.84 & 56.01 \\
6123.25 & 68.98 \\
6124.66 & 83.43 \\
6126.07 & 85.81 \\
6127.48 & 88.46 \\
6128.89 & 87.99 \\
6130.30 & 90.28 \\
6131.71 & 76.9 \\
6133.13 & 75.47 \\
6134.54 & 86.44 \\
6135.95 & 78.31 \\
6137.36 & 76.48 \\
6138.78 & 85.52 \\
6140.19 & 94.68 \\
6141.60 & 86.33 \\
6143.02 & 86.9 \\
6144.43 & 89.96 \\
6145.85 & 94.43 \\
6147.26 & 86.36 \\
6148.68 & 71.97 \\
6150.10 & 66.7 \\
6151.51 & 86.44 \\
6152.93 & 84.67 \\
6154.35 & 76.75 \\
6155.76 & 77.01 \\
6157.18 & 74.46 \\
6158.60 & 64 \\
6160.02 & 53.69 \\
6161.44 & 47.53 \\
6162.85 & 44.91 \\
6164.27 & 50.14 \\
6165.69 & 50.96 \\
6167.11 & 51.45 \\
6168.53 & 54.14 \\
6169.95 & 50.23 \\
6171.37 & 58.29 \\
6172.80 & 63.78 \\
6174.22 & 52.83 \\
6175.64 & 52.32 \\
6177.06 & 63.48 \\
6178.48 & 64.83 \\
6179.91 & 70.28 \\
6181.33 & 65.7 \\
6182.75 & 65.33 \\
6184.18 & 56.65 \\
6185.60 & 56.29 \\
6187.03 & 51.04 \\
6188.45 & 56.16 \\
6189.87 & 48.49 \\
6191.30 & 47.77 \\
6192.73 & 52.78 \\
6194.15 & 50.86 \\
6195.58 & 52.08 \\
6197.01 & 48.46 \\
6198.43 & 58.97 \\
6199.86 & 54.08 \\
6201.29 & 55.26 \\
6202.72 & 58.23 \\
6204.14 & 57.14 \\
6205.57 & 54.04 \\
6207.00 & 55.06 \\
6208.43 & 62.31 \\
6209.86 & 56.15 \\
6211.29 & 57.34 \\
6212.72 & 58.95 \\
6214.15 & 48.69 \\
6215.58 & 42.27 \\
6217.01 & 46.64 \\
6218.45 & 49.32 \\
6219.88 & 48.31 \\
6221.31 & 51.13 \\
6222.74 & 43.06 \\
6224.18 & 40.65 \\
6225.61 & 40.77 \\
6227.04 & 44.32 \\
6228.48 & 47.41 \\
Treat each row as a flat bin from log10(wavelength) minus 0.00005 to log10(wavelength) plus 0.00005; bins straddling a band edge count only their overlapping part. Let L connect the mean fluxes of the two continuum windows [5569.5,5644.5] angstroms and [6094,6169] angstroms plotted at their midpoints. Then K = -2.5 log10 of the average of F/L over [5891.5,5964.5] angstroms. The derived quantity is 0.31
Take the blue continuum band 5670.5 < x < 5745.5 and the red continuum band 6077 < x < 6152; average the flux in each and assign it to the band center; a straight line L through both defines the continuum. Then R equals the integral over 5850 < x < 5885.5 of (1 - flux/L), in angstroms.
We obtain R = 7.1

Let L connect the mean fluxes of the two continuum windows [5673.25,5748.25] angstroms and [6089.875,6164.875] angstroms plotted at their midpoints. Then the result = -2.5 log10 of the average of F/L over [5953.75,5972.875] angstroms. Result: 0.26 mag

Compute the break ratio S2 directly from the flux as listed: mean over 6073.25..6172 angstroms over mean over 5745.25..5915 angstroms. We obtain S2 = 1.14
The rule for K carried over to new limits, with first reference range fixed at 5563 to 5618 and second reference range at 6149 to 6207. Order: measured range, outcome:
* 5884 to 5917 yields 0.43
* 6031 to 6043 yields -0.23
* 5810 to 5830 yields -0.24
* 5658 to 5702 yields -0.09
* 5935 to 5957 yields -0.02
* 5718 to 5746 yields -0.24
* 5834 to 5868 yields -0.18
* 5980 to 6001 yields -0.12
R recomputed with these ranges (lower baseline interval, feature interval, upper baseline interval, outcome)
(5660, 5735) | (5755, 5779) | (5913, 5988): -3.2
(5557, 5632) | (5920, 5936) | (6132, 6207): 1.7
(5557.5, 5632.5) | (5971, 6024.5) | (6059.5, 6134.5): 7.8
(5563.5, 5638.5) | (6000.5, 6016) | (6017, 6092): 1.8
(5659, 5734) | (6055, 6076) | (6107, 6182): -2.6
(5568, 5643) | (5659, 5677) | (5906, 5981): -0.5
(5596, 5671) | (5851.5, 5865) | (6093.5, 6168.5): 0.8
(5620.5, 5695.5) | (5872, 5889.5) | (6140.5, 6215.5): 3.6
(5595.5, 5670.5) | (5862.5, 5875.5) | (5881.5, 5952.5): -2.4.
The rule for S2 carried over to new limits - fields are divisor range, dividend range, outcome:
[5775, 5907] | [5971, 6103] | 1.11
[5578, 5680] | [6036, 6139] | 1.33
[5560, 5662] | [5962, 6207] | 1.17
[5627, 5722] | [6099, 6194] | 1.09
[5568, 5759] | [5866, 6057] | 0.91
